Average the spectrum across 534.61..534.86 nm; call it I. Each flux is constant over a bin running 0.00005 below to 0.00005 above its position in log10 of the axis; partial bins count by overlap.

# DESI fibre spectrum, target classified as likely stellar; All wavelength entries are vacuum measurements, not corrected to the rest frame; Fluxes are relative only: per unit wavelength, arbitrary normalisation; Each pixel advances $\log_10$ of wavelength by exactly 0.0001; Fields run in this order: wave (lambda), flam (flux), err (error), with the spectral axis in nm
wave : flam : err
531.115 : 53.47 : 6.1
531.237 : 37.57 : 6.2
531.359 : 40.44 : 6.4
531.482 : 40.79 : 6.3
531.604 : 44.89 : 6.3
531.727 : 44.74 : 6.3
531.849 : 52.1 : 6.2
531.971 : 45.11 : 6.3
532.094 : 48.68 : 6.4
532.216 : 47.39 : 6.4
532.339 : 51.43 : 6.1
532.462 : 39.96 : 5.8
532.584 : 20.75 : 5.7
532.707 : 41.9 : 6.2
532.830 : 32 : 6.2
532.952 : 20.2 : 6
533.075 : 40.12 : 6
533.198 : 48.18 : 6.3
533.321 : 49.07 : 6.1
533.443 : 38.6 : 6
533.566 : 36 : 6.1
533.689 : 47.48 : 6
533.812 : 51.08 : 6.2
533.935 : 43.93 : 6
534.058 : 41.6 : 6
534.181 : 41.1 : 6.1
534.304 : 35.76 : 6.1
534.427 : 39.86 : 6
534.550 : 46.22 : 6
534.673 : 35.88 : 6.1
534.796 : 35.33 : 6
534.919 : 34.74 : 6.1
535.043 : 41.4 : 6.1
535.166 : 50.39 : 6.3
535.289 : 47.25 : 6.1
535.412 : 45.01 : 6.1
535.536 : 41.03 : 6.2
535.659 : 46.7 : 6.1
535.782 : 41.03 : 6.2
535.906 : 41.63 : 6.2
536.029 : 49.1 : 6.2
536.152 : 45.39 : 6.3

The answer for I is 35.7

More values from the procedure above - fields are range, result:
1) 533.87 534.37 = 40.7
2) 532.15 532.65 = 40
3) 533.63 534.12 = 46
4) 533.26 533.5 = 44.1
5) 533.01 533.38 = 45.4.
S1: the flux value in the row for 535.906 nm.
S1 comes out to 41.63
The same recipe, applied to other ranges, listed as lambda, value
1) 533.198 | 48.18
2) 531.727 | 44.74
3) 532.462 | 39.96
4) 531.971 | 45.11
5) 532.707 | 41.9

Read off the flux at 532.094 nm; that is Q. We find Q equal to 48.68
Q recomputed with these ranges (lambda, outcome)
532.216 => 47.39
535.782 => 41.03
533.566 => 36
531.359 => 40.44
